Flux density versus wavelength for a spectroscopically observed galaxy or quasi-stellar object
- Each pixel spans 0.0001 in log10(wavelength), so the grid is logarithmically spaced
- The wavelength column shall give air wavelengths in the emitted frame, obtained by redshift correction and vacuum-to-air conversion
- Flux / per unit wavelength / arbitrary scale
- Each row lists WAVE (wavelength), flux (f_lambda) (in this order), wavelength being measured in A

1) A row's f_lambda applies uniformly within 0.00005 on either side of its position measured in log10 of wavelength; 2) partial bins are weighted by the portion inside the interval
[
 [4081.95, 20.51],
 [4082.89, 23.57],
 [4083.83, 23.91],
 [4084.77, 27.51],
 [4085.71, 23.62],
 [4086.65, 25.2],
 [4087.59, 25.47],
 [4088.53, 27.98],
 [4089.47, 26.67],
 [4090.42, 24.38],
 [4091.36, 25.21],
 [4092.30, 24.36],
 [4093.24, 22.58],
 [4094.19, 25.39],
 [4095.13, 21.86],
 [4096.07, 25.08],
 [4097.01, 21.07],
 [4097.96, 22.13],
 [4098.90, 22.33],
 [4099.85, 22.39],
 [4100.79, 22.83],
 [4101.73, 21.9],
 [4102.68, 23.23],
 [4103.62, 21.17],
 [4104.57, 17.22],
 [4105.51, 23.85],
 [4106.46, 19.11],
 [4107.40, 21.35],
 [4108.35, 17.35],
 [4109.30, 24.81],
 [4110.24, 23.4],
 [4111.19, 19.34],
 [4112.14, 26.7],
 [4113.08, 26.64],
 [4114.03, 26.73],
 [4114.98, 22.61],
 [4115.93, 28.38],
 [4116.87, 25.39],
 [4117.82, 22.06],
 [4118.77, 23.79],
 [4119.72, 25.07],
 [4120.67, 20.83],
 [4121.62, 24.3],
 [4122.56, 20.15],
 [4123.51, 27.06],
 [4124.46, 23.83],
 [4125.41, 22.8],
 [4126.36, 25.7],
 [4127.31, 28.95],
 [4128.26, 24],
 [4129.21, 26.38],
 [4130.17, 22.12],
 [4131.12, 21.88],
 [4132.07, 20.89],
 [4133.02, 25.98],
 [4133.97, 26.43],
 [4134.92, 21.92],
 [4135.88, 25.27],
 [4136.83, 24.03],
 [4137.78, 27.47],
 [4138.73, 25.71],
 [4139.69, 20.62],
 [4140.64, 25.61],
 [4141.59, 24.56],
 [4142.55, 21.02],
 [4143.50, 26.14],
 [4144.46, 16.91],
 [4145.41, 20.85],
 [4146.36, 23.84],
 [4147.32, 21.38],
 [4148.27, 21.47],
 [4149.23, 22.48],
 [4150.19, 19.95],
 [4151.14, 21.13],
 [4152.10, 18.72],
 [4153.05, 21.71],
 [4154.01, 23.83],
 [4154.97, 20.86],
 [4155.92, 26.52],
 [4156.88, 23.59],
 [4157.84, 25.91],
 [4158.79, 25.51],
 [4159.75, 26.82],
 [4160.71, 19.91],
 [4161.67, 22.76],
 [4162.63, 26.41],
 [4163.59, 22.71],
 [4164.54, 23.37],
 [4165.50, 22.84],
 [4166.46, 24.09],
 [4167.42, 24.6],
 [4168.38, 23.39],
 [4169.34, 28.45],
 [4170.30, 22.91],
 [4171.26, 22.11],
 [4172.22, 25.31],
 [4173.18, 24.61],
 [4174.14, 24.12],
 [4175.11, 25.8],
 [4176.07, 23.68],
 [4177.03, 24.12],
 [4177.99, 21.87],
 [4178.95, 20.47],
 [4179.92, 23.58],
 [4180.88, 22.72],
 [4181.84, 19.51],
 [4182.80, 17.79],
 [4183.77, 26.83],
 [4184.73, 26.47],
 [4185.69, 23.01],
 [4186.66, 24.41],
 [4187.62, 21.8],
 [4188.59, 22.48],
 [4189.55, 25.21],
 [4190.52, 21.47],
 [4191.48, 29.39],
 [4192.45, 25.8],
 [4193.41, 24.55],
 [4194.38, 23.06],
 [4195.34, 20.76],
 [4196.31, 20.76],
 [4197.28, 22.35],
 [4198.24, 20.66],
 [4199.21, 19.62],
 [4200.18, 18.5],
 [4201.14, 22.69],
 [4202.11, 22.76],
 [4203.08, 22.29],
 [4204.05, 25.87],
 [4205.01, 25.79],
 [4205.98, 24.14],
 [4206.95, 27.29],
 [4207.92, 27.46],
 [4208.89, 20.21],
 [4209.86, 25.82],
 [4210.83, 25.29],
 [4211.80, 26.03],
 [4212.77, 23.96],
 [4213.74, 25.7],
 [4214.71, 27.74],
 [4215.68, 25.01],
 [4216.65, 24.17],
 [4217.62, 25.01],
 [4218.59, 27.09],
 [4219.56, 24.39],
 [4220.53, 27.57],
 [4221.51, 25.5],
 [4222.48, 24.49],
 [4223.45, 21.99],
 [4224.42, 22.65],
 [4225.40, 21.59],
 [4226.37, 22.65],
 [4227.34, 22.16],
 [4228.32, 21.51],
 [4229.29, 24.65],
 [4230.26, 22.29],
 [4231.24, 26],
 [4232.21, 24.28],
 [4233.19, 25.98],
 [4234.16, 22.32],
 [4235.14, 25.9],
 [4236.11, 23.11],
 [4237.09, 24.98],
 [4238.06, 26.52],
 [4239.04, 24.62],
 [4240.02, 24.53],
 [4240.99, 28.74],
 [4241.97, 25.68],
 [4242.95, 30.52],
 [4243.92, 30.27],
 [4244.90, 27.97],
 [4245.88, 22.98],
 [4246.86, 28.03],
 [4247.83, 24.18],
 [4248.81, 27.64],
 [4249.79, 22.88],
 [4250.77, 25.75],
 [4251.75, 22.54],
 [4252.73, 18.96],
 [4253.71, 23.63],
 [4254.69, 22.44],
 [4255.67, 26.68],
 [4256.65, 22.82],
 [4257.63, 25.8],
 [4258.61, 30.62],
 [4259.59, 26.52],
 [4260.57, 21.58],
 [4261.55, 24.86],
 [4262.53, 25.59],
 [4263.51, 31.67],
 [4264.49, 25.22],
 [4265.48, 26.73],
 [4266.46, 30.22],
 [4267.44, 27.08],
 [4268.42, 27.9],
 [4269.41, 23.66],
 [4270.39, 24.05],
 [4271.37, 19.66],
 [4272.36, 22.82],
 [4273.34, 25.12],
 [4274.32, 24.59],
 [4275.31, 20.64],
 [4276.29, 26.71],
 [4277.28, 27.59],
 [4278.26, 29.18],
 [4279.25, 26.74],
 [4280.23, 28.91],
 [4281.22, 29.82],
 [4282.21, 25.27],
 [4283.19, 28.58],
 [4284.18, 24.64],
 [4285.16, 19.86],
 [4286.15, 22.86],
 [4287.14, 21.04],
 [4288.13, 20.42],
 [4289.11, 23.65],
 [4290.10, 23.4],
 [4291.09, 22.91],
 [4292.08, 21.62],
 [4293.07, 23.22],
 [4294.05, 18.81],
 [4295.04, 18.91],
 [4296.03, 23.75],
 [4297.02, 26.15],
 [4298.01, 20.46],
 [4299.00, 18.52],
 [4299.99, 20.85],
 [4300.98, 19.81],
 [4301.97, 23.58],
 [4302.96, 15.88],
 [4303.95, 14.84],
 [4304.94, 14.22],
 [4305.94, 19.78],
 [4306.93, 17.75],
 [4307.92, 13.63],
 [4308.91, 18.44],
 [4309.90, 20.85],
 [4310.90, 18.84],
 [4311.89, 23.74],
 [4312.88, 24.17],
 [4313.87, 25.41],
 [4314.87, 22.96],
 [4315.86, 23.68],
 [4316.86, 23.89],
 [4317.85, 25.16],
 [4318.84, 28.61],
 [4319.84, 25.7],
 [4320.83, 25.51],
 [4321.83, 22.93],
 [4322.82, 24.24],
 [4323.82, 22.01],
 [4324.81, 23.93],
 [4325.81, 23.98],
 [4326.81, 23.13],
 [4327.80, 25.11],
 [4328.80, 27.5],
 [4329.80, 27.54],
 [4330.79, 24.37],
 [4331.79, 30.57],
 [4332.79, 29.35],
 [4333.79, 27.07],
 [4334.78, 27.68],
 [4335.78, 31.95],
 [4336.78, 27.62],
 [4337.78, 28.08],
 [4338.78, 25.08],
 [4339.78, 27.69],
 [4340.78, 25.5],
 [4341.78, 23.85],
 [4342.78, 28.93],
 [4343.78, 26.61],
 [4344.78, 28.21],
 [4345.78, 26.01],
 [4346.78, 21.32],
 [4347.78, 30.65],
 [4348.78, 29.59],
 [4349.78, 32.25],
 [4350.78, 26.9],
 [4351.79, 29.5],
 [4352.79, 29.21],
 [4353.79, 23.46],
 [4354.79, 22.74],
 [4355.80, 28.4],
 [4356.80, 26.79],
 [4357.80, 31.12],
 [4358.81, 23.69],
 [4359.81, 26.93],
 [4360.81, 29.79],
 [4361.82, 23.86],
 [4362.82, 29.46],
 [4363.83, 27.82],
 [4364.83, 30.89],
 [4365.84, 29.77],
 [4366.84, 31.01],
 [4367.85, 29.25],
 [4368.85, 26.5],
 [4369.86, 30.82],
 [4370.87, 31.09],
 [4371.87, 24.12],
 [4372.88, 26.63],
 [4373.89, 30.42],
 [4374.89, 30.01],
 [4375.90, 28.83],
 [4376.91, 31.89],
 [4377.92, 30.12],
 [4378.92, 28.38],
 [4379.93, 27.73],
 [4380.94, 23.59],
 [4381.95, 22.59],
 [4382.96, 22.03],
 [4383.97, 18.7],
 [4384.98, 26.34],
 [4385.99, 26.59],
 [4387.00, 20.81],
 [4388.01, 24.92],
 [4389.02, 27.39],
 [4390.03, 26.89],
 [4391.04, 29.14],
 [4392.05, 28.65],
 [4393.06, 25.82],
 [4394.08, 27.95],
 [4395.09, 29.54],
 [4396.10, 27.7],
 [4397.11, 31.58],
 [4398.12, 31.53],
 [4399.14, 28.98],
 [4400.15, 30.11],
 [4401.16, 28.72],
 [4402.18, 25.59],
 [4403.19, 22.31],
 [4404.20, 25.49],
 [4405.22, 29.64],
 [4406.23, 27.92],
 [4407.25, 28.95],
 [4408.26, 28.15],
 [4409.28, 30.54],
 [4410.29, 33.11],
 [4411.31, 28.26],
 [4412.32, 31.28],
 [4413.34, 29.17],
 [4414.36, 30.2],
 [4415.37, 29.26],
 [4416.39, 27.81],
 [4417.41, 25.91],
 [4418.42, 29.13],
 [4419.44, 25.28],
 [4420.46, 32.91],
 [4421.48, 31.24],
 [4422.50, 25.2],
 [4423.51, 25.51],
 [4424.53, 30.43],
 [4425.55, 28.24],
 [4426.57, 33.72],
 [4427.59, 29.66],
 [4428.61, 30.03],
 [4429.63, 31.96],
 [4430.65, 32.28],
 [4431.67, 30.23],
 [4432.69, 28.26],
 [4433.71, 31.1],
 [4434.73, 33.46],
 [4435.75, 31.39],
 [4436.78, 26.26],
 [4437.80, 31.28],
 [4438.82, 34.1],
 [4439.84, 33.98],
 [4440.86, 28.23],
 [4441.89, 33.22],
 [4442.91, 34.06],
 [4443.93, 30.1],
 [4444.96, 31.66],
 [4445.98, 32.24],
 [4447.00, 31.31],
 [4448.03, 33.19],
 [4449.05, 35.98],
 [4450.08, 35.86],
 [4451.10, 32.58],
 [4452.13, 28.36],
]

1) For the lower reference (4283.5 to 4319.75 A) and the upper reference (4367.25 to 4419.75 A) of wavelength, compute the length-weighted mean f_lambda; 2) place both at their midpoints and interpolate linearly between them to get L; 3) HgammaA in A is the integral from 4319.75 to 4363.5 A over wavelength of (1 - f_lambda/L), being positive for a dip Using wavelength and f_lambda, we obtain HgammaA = -4.7 A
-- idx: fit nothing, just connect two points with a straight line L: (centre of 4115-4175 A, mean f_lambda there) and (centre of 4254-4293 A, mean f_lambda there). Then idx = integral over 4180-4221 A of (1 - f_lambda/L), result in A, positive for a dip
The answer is 0.67 A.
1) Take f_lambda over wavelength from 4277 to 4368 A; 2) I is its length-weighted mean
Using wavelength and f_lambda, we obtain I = 24.8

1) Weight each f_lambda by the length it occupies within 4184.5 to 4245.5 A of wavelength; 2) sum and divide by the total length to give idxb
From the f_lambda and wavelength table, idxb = 24.4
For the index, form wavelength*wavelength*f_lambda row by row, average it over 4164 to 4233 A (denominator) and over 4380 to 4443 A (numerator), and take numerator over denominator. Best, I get 1.33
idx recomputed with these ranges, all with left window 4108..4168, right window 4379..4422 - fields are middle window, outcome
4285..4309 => 5.35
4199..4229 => 0.73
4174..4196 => 0.81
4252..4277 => 0.49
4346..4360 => -0.22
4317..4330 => 0.73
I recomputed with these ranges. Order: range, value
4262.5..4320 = 23.2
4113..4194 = 23.7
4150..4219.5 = 23.7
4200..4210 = 24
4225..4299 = 24.7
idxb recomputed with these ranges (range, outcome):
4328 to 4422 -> 27.8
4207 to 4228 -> 24.6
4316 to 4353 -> 26.6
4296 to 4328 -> 21.8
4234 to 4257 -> 25.2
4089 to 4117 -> 23.2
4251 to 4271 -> 25.4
